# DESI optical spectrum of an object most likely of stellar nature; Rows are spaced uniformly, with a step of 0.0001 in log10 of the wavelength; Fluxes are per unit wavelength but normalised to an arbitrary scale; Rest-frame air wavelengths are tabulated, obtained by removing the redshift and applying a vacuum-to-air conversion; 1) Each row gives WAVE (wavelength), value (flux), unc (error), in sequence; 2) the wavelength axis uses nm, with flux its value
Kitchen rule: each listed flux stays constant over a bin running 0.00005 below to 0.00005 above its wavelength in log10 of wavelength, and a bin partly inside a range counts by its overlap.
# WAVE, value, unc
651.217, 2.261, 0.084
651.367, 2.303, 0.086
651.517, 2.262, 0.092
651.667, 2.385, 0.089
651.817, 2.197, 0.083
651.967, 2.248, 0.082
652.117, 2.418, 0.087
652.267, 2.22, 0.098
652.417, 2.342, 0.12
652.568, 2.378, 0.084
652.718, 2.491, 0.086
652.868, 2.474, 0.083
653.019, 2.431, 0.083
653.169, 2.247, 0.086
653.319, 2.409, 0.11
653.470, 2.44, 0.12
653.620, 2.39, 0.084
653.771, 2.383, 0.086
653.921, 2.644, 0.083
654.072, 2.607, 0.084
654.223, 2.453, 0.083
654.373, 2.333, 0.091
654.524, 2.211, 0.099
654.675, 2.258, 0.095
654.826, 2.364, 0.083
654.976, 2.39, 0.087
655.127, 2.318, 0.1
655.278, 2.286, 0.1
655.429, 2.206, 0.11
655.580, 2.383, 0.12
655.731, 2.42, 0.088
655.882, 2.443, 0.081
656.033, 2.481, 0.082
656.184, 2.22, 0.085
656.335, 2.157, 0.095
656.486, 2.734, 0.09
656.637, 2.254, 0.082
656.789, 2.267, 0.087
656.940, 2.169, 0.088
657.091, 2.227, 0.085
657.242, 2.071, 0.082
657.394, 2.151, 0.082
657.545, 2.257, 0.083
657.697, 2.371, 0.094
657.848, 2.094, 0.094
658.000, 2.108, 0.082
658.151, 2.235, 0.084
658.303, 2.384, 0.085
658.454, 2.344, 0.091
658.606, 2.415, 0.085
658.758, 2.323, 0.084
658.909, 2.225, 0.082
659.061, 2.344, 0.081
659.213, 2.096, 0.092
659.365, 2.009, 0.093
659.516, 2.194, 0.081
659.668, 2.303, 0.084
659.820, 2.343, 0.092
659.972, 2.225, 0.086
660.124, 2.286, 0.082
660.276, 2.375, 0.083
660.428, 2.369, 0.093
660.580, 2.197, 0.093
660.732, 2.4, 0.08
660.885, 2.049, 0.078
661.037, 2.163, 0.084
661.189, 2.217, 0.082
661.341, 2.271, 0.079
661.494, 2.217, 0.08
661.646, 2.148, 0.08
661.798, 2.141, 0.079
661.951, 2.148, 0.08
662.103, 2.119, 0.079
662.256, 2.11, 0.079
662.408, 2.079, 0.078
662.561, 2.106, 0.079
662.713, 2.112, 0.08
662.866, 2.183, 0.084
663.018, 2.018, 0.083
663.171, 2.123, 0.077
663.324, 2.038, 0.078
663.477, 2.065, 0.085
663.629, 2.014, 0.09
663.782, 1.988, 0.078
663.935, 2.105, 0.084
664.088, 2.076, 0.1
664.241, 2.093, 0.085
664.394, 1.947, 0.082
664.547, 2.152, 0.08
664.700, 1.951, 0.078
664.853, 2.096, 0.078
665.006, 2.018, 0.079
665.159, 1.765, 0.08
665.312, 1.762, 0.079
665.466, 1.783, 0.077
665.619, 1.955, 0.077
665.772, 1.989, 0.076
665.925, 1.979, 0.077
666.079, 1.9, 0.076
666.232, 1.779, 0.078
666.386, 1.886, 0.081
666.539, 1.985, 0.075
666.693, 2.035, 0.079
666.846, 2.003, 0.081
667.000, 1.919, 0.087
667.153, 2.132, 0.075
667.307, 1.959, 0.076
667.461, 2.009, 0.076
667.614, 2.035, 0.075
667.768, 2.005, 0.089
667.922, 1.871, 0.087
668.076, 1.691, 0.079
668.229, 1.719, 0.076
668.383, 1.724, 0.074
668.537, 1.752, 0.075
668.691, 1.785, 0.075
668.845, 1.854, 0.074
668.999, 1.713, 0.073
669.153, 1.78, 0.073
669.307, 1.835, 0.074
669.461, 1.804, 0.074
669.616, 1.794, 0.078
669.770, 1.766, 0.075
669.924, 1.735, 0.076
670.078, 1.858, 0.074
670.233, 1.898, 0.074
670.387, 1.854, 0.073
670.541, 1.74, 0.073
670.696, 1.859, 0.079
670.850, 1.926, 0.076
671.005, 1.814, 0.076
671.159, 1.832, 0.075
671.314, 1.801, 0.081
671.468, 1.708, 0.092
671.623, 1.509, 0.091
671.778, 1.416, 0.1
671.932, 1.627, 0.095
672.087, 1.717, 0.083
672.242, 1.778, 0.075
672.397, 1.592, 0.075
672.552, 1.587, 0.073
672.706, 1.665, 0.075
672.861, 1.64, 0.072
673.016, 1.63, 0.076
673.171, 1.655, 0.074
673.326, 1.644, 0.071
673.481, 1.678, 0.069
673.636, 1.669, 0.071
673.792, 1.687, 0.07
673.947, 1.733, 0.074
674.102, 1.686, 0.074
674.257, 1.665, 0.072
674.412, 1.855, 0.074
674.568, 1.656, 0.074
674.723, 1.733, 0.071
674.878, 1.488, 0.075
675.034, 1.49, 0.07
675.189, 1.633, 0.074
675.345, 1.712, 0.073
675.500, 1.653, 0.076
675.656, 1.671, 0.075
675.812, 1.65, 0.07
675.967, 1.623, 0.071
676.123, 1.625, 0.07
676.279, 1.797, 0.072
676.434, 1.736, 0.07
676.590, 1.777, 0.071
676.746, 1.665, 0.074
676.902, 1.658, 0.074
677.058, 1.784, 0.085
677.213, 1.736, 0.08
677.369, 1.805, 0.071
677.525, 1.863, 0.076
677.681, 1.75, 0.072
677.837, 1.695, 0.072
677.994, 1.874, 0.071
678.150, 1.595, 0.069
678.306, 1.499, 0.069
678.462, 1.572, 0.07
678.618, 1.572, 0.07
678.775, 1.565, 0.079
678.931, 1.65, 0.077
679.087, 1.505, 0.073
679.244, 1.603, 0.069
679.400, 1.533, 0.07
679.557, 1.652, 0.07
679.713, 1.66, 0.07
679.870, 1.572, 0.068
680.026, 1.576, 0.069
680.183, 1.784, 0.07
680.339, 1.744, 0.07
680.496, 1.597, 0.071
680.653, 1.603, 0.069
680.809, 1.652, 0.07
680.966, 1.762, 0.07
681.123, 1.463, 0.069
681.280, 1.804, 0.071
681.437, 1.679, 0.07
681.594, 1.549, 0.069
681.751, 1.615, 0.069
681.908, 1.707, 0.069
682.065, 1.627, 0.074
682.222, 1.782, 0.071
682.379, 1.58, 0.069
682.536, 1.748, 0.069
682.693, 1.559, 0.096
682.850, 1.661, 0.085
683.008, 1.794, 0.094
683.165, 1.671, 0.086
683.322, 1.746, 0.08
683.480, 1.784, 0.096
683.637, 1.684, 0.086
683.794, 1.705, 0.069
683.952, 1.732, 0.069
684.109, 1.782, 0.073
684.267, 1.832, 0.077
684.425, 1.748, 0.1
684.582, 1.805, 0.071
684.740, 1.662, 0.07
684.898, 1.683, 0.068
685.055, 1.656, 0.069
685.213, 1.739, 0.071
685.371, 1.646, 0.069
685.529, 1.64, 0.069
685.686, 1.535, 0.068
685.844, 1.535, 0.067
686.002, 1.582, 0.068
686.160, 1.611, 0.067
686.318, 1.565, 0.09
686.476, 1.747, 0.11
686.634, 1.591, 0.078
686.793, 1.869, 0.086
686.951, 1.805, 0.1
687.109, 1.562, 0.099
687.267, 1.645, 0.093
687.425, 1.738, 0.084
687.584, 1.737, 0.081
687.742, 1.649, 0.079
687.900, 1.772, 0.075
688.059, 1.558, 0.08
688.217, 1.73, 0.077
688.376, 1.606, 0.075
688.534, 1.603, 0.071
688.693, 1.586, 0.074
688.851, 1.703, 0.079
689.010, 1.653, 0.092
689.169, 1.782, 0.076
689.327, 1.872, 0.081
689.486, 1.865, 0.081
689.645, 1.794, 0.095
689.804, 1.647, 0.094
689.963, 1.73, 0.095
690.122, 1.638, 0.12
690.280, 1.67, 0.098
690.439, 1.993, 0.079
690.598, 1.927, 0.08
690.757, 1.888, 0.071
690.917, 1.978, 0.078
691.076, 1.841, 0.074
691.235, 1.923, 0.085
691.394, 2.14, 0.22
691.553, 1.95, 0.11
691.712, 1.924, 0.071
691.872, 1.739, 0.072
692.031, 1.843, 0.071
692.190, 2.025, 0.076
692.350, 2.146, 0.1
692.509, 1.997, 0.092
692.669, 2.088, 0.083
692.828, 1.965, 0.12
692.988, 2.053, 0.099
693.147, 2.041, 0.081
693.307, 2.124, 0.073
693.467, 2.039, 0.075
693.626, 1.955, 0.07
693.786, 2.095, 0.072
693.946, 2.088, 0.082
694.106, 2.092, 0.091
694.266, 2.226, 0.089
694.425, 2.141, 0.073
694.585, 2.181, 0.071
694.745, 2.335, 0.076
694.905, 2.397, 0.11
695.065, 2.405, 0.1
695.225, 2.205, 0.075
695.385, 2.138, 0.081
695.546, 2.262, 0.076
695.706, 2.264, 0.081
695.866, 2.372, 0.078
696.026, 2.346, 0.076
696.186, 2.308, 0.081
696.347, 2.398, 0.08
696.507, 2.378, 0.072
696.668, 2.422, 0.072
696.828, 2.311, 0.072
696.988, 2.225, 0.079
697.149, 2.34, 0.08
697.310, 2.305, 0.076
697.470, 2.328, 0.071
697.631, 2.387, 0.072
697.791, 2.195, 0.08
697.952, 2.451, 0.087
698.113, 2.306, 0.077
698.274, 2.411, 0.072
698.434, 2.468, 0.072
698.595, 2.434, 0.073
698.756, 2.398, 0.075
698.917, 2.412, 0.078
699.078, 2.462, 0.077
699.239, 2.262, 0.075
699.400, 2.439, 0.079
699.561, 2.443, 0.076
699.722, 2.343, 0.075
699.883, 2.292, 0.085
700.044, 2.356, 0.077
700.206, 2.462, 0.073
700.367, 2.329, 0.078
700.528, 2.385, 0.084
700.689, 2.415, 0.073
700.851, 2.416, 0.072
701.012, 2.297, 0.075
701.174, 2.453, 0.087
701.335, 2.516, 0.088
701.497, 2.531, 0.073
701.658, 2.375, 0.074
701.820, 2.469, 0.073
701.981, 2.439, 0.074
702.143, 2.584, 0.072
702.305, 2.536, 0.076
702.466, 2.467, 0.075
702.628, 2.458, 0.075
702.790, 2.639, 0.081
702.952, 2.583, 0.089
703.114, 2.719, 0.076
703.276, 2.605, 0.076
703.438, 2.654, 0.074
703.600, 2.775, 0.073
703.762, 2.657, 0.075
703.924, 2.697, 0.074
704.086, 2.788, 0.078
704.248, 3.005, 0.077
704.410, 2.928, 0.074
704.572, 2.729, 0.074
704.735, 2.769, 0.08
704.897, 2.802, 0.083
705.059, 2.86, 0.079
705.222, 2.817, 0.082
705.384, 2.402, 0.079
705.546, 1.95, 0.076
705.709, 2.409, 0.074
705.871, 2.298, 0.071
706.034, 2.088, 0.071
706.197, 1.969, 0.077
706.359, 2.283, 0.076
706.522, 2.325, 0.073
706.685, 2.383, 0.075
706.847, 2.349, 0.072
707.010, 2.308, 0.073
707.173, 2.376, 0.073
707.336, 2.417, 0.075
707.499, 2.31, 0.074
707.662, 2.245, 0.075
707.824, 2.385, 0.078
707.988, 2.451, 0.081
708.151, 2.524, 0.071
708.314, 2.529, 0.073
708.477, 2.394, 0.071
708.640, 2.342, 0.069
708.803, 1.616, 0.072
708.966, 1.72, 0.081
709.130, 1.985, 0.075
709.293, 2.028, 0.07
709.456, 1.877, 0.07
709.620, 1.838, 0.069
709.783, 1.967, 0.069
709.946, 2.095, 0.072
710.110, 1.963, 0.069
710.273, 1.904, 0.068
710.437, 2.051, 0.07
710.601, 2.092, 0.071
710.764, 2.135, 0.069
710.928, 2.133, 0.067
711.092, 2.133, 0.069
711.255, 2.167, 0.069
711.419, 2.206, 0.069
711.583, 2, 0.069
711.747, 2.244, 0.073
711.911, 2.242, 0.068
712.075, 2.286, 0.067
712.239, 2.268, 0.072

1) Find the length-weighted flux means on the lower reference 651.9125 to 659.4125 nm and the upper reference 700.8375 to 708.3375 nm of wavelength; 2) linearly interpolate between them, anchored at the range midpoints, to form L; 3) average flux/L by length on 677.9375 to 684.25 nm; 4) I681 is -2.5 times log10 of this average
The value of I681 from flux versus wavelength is 0.41 mag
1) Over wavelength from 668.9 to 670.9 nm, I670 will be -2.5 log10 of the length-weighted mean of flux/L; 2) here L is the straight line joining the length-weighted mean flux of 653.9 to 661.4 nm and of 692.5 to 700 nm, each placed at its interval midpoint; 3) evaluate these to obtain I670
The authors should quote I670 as 0.25 mag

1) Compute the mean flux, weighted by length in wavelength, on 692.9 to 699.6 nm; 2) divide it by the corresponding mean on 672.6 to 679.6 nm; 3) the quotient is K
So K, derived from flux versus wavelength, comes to 1.4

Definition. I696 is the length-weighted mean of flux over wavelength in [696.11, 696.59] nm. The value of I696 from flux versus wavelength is 2.36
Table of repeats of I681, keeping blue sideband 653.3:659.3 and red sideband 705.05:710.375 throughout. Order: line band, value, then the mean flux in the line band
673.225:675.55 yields 0.34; 1.67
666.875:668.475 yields 0.20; 1.91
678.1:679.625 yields 0.40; 1.57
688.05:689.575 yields 0.30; 1.7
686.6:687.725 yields 0.30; 1.71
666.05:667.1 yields 0.19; 1.94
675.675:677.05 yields 0.32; 1.69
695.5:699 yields -0.05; 2.35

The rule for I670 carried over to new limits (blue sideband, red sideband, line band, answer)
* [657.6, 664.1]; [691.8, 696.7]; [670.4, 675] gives 0.277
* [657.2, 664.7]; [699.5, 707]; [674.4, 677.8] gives 0.328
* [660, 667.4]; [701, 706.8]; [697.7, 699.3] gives 0.041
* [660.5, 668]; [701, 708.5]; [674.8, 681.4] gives 0.307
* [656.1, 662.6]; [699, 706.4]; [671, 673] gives 0.358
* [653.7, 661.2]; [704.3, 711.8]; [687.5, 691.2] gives 0.283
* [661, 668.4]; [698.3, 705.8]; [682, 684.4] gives 0.304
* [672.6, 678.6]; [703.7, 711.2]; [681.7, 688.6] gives 0.114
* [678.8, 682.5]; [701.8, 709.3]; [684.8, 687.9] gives 0.101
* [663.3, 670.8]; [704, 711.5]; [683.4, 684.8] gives 0.181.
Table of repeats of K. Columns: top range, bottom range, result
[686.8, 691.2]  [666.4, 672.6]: 0.96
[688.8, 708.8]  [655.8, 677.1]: 1.17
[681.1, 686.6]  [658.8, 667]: 0.80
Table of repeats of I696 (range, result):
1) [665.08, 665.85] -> 1.85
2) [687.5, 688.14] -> 1.68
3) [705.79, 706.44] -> 2.16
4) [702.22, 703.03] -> 2.54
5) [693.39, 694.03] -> 2.04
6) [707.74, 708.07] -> 2.42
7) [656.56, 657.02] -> 2.23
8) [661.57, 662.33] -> 2.13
